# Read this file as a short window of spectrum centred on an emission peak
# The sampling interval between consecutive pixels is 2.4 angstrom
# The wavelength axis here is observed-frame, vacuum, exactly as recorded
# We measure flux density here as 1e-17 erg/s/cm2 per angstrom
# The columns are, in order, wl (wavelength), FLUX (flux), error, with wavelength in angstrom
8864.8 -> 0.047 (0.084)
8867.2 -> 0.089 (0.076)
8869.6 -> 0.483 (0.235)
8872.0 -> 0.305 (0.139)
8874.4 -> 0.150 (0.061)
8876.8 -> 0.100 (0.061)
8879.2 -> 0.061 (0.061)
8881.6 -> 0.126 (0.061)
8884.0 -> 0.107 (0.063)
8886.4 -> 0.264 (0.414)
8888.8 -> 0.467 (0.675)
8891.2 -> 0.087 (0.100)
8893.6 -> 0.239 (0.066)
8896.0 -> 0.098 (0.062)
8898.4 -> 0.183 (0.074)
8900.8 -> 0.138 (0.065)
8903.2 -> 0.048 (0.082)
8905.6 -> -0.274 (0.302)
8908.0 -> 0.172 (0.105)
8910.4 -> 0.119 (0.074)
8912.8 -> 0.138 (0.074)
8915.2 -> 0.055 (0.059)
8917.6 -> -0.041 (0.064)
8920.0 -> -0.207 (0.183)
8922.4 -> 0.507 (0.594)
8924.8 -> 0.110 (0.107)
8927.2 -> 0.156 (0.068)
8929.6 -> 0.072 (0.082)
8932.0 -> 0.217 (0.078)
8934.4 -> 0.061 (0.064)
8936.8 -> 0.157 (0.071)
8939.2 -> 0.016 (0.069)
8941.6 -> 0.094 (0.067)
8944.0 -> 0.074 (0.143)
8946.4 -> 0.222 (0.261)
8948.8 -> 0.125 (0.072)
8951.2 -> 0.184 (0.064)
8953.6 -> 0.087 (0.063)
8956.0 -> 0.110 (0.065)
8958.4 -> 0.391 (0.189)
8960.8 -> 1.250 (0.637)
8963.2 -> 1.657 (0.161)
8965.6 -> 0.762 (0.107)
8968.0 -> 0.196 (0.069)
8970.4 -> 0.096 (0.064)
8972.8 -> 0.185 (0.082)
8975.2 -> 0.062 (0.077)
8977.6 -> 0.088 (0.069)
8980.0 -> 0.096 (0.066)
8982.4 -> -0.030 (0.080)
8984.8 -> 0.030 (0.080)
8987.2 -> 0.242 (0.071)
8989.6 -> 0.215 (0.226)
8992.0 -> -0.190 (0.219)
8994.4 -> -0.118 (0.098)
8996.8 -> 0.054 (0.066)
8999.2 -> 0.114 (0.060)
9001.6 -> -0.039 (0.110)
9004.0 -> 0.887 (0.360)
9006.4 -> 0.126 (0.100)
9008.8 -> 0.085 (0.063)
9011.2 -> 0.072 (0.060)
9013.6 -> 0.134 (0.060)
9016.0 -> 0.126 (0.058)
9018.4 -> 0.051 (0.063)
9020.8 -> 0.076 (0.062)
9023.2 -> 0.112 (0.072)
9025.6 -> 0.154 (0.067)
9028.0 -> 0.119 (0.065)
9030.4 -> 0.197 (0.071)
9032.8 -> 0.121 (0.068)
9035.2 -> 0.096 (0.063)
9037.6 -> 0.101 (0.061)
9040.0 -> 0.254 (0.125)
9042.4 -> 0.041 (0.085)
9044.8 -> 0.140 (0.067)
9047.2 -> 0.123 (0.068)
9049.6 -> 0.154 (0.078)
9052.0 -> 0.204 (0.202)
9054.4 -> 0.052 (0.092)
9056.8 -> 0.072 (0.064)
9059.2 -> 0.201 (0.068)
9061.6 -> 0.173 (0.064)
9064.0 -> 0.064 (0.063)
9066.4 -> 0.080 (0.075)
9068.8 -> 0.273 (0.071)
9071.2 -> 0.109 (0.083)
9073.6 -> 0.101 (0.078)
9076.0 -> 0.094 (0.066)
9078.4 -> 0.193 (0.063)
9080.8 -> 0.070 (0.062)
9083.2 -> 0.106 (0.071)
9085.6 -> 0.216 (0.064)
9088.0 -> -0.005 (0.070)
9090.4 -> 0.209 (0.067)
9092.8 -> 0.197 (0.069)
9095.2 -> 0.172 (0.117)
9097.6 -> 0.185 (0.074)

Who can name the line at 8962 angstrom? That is Hbeta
